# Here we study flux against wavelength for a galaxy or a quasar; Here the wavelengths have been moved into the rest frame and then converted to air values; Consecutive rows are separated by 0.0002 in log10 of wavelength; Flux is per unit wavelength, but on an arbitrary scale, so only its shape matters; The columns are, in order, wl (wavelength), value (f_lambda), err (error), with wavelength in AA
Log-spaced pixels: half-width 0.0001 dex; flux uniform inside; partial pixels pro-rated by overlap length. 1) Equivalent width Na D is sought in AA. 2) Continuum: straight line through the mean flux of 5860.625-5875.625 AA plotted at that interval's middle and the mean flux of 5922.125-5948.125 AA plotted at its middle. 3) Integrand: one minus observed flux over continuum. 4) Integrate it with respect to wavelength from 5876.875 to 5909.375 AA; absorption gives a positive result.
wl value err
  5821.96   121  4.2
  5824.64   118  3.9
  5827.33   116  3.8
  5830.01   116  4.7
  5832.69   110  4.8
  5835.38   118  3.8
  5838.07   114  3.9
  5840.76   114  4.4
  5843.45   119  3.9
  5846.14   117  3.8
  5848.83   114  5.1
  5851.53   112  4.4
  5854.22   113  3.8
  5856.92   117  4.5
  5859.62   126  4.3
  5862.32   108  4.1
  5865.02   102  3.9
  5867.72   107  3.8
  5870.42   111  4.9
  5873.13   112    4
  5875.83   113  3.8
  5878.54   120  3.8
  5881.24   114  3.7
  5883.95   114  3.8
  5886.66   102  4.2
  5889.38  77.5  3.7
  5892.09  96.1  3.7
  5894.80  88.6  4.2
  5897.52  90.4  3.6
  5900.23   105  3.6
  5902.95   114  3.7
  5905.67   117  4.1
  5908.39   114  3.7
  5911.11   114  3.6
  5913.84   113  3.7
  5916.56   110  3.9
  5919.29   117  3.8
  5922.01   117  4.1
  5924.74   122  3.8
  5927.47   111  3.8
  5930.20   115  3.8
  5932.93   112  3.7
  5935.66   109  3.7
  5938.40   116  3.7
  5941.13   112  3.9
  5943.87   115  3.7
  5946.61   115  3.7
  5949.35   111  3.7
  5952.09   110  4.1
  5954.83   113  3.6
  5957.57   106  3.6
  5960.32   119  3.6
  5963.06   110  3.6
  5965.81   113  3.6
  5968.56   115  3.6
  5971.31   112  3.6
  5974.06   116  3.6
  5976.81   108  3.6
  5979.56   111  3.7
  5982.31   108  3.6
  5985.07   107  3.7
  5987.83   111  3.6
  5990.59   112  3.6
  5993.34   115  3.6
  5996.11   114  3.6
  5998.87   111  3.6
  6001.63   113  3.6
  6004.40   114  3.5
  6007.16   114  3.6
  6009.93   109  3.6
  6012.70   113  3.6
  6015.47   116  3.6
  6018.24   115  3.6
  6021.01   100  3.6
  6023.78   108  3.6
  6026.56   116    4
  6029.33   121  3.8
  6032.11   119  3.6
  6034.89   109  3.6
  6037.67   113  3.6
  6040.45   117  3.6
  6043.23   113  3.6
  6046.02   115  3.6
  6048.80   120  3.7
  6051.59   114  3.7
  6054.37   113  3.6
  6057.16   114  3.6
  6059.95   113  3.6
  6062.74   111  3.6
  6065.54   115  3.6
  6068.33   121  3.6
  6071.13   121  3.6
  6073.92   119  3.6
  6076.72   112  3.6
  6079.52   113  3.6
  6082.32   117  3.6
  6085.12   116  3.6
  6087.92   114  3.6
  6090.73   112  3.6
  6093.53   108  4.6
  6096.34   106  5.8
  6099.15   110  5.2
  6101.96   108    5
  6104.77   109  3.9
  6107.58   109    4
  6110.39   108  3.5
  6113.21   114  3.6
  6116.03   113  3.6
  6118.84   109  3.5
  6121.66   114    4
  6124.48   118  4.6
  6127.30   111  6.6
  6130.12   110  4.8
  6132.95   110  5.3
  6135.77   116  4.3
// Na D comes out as 1.9 AA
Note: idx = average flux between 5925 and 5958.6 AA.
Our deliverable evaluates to 112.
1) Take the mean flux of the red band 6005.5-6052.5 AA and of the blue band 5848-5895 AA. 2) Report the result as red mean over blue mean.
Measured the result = 1.0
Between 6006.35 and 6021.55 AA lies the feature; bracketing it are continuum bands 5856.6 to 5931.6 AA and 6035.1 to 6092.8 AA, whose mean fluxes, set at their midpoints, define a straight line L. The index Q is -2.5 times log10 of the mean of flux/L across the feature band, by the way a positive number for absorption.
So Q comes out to 0.02 mag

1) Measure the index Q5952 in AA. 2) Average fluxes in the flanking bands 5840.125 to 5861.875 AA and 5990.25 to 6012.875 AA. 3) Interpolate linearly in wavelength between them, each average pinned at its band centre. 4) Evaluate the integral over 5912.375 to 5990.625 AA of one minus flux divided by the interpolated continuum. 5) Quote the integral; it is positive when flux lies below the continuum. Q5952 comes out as 0.9 AA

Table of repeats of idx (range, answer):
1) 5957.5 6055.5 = 113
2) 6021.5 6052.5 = 115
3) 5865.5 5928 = 109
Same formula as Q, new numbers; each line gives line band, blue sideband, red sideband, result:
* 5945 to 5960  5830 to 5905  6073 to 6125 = -0.01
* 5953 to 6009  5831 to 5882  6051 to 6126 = 0.01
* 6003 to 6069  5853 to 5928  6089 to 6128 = -0.03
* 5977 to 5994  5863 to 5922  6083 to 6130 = -0.01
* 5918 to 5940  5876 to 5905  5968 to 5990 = -0.08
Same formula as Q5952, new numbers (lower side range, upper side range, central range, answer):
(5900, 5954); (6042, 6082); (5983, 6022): 1.0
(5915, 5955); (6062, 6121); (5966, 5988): 0.4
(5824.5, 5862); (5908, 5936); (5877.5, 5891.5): 1.3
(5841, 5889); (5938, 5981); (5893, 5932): 0.7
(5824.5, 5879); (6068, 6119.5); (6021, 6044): -0.2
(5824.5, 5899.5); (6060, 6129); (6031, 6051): -0.5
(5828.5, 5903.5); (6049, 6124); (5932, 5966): -0.5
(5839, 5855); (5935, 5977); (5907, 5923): -0.1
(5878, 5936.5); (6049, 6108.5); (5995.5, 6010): -0.2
